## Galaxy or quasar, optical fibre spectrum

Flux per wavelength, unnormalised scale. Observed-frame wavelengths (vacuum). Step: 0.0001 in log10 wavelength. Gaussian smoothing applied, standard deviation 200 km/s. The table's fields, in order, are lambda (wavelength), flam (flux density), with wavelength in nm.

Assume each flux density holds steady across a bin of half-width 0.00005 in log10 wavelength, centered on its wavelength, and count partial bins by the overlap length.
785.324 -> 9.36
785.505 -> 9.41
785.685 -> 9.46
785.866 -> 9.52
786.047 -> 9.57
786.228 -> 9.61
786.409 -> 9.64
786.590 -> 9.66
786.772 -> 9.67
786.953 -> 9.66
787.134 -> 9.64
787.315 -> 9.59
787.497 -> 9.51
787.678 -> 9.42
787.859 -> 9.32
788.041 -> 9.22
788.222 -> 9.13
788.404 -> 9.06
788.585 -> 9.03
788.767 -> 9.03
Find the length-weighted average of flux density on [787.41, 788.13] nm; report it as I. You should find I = 9.37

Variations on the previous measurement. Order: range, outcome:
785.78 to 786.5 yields 9.59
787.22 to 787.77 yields 9.51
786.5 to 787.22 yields 9.65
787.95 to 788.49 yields 9.13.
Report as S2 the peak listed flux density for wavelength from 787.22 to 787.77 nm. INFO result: 9.59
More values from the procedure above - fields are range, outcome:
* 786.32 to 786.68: 9.66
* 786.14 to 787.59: 9.67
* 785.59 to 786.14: 9.57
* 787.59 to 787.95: 9.42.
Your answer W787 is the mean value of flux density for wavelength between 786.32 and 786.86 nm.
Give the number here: 9.64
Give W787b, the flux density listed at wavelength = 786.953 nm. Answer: 9.66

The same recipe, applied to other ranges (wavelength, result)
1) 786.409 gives 9.64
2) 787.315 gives 9.59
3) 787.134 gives 9.64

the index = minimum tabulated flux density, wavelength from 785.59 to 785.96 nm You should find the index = 9.46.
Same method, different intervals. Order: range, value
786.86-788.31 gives 9.13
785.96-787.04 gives 9.57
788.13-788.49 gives 9.06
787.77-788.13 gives 9.22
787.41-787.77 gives 9.42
